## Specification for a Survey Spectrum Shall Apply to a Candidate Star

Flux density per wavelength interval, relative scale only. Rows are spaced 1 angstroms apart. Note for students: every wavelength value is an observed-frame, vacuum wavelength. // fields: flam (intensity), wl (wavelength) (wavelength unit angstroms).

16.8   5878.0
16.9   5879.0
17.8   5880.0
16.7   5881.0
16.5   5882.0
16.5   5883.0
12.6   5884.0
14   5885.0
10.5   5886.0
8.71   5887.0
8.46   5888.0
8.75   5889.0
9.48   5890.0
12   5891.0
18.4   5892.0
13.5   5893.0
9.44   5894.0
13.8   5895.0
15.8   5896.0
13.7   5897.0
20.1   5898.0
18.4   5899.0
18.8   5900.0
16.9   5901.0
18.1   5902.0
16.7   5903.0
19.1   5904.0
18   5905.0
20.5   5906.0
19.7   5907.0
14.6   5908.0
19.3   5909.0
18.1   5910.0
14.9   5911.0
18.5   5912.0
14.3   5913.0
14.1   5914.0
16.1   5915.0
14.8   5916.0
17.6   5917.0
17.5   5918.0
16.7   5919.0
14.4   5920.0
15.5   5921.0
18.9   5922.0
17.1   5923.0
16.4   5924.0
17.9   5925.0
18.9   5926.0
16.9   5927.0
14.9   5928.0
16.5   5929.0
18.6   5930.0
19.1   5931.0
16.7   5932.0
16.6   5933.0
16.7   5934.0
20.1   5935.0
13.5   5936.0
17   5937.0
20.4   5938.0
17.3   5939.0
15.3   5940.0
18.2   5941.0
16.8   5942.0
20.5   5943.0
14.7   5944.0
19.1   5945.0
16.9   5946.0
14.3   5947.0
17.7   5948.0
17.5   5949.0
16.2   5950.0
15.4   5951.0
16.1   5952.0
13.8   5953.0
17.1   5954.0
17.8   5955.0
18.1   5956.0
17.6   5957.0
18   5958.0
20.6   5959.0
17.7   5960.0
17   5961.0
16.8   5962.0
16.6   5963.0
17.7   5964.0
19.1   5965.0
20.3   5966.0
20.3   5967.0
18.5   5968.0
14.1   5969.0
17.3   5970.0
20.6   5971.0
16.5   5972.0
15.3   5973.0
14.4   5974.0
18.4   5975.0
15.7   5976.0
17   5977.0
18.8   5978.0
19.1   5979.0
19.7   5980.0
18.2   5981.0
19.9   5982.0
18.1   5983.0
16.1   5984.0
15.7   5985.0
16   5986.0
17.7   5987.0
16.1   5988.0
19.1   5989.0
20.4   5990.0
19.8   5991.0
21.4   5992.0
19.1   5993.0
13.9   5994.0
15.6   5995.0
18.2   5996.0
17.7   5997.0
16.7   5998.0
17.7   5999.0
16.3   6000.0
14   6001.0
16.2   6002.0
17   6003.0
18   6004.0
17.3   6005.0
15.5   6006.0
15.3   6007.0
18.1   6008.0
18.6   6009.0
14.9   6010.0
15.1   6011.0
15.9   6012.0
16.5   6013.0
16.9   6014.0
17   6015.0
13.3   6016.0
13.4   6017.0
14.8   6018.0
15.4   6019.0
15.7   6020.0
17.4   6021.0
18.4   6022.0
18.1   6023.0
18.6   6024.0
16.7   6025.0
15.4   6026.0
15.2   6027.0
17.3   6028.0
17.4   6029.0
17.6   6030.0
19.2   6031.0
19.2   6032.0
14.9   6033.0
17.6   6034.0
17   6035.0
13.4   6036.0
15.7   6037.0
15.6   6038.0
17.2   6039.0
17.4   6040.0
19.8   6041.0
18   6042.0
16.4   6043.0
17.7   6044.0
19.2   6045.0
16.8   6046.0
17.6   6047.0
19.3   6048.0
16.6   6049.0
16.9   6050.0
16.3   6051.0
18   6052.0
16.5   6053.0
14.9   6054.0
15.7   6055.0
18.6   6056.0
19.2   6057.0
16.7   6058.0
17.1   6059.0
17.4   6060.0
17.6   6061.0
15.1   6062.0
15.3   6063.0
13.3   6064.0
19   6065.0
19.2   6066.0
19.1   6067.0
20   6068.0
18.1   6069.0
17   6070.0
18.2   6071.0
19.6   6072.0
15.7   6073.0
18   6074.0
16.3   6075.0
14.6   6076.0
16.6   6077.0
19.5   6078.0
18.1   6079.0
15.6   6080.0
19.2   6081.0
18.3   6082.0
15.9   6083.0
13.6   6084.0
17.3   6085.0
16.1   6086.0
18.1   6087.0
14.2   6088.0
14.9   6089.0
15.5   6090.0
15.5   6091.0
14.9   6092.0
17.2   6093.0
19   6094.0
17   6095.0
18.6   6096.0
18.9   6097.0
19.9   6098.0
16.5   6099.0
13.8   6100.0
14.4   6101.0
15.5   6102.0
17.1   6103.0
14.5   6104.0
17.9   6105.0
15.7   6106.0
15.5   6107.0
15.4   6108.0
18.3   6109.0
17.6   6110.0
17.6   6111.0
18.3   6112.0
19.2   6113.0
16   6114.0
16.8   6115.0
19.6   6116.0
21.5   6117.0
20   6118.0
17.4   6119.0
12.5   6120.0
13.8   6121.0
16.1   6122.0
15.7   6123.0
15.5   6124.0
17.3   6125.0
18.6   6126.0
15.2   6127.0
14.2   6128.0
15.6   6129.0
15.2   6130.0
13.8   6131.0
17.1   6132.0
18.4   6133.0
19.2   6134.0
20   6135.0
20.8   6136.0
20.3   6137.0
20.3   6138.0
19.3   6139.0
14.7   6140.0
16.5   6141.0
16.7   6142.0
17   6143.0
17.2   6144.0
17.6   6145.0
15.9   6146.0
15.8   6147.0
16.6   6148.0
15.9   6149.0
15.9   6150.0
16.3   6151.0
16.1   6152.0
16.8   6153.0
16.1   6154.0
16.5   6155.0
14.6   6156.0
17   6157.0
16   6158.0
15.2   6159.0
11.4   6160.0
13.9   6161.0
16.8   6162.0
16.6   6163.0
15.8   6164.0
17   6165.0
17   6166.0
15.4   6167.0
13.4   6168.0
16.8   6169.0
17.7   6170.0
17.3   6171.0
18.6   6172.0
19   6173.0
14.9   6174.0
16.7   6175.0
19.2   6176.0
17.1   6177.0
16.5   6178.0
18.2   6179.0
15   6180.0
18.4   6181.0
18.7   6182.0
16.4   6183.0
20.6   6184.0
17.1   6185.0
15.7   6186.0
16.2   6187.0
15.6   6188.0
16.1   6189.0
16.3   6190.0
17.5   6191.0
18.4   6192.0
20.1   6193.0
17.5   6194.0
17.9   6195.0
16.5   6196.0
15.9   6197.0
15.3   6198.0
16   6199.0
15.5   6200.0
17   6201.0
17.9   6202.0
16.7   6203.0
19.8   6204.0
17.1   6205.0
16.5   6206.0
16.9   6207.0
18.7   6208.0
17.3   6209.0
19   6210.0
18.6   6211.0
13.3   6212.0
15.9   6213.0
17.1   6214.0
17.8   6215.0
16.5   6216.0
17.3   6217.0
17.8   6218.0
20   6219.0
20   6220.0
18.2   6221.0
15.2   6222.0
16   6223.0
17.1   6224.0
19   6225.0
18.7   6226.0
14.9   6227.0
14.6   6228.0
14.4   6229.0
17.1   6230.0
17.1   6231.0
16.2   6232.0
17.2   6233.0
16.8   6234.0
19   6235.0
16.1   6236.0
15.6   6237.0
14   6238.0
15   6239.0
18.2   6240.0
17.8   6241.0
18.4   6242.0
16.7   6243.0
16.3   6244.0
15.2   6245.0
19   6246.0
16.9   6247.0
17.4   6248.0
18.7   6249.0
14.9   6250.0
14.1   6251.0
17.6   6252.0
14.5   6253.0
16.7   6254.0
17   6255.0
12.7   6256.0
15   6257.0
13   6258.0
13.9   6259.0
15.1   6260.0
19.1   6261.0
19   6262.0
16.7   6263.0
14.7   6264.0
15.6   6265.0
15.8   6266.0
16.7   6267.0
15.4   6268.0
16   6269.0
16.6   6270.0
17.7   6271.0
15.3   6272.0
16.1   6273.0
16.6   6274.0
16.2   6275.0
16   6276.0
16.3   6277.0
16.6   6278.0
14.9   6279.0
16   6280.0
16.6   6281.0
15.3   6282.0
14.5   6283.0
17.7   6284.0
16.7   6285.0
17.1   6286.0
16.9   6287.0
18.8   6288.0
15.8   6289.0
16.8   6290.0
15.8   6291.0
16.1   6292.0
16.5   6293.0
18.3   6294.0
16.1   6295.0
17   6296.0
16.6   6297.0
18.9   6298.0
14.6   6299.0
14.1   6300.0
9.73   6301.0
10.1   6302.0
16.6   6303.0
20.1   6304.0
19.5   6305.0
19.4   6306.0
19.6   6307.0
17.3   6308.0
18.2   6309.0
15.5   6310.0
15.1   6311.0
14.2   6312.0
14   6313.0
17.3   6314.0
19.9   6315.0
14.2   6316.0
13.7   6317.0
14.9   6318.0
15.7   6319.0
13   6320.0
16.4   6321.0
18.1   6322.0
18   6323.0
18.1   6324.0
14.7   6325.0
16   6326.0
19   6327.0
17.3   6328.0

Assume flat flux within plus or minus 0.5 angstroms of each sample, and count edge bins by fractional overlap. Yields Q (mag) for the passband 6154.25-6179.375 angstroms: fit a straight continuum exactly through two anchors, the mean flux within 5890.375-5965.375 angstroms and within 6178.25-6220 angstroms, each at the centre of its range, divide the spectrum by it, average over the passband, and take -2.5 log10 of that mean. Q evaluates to 0.06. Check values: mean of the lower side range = 16.9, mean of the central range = 16.3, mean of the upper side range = 17.3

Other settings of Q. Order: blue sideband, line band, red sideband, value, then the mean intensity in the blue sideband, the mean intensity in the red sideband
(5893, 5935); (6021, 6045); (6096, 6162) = -0.025 mag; 16.8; 16.7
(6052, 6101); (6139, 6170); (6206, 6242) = 0.063 mag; 17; 17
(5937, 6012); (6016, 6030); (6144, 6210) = 0.053 mag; 17.3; 16.7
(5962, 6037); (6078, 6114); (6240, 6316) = 0.005 mag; 17.1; 16.3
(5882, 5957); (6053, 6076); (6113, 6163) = -0.046 mag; 16.2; 16.7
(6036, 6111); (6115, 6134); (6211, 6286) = 0.013 mag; 17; 16.4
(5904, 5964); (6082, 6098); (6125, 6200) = 0.018 mag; 17.1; 16.8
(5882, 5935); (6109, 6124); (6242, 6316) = -0.075 mag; 15.9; 16.3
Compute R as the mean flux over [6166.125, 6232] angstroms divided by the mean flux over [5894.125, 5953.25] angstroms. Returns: 1.01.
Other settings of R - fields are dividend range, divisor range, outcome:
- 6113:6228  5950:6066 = 0.99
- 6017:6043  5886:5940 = 1.04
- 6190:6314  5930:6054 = 0.97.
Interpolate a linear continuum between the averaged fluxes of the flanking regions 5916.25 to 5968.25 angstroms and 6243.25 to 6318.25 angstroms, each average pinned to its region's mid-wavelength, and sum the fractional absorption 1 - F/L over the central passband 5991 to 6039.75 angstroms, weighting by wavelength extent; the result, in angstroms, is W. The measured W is 1.2 angstroms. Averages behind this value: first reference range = 17.3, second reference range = 16.2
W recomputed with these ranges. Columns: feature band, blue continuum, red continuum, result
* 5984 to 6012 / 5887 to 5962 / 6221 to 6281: -0.99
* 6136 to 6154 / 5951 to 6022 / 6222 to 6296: -0.42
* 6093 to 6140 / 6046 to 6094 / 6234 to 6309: -0.92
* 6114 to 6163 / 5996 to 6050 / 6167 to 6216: 0.92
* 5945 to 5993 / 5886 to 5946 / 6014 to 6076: -3.00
